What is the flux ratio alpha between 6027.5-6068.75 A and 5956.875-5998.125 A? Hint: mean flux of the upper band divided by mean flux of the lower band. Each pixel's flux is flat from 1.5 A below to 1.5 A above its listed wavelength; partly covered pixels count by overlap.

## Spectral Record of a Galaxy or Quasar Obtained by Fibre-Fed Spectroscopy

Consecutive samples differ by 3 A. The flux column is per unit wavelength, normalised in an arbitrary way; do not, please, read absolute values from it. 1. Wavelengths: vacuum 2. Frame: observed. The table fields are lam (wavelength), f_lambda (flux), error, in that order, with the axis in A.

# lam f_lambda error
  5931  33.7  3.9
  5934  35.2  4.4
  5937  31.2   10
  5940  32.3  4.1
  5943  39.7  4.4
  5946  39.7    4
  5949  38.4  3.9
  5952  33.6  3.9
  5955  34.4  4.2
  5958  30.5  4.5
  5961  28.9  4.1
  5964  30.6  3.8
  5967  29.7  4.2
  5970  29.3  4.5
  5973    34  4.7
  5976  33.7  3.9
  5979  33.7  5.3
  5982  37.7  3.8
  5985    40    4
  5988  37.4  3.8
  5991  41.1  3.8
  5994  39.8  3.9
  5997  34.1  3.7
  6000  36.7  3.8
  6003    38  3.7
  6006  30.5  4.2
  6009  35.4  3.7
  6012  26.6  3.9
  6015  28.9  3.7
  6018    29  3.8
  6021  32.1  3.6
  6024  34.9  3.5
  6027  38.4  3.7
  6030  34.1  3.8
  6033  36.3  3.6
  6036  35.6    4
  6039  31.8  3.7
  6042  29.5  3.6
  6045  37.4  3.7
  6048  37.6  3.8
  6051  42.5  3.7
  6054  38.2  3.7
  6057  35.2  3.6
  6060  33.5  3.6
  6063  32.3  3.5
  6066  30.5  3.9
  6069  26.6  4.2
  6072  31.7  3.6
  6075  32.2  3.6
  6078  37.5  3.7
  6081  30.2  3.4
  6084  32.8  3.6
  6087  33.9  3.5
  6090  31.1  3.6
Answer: 1.01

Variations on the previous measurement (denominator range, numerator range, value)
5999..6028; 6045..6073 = 1.05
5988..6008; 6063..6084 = 0.86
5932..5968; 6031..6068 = 1.03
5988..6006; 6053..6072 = 0.87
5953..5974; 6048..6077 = 1.09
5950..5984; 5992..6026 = 1.03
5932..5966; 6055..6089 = 0.96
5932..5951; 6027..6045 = 0.95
